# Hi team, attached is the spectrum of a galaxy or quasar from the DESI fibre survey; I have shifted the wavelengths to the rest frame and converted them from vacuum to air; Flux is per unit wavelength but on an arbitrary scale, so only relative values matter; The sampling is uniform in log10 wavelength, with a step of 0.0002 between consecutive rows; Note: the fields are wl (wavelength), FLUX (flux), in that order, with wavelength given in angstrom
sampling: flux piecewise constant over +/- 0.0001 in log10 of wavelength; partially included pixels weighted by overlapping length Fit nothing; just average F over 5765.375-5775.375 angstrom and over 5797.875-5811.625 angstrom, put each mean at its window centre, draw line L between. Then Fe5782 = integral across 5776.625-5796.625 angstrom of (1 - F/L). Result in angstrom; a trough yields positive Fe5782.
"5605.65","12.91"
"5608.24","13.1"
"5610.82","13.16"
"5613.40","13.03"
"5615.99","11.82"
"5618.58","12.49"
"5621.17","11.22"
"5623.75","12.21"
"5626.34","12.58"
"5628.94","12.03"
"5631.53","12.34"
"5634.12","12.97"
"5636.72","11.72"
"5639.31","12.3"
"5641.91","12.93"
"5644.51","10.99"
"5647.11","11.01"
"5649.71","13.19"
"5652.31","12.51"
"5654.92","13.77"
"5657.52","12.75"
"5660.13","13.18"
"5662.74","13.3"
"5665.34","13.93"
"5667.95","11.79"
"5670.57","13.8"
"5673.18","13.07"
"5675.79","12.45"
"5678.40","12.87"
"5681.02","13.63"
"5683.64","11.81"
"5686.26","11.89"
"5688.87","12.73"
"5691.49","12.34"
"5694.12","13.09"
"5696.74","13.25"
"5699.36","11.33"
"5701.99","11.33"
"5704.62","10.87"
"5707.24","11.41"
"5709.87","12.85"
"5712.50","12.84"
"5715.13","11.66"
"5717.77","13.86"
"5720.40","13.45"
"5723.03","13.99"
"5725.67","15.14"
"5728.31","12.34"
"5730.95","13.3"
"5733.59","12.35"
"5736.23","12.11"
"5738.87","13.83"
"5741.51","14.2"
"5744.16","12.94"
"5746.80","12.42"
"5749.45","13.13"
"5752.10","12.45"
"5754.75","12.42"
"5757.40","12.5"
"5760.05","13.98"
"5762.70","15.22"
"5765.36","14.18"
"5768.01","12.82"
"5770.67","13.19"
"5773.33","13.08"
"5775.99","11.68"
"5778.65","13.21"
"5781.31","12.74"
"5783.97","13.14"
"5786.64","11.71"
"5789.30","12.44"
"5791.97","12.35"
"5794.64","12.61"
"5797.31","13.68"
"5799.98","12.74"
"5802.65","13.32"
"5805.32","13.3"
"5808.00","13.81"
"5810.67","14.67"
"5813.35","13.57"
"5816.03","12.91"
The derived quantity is 1.1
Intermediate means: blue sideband 13.1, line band 12.6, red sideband 13.5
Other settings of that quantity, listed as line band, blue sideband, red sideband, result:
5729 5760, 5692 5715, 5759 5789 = -0.50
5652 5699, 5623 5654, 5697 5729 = -1.68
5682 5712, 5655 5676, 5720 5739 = 2.44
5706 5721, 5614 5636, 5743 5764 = 0.24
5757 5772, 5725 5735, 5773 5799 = -1.03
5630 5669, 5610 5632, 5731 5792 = -0.44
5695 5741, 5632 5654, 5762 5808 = -0.30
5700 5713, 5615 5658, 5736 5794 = 0.92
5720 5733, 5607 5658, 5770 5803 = -1.01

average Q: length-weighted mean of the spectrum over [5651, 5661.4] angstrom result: 13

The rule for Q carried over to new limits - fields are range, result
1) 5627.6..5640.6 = 12.3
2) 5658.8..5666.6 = 13.5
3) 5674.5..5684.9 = 12.7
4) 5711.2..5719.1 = 12.8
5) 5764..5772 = 13.4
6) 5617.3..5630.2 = 12.1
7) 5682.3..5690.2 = 12.2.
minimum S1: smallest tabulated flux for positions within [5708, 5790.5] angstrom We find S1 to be 11.66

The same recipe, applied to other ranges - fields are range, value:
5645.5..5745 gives 10.87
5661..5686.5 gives 11.79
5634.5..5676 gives 10.99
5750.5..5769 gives 12.42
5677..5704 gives 11.33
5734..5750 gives 12.11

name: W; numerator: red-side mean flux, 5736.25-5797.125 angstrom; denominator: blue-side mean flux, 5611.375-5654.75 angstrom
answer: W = 1.1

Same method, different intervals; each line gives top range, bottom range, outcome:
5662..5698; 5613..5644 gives 1.05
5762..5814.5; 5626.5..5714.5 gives 1.05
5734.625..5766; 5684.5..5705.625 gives 1.09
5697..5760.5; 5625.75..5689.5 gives 1.01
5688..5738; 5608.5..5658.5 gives 1.02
